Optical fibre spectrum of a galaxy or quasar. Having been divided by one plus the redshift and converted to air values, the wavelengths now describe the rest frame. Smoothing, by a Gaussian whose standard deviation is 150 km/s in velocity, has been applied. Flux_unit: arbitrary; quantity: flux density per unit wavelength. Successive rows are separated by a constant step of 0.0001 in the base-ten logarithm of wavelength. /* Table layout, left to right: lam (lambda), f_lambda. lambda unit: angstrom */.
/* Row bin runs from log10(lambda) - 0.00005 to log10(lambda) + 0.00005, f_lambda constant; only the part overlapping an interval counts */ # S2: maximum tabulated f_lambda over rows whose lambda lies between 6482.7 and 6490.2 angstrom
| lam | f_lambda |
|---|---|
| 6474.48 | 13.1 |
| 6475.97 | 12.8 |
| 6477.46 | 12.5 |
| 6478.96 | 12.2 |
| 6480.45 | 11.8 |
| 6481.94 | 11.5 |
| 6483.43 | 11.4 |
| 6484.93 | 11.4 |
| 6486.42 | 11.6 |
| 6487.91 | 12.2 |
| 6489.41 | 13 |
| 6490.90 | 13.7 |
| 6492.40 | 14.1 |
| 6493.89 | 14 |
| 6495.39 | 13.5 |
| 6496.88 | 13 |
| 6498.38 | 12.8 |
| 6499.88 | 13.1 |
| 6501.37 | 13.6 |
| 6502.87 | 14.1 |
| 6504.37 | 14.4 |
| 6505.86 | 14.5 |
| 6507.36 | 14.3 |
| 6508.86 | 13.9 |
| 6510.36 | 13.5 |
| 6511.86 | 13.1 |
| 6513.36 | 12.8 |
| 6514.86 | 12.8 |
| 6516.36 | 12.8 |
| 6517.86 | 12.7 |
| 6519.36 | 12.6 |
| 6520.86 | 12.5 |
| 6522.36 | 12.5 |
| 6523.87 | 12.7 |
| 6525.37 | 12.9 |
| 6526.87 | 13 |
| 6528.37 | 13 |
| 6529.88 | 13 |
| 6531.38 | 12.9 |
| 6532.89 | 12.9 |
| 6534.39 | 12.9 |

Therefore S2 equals 13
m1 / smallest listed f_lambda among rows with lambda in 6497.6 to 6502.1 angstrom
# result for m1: 12.8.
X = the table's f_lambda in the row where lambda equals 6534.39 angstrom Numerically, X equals 12.9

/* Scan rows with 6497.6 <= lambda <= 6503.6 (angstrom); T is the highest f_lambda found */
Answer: 14.1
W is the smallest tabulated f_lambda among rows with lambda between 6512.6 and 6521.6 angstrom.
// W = 12.5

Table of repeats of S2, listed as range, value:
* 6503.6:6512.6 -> 14.5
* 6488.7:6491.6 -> 13.7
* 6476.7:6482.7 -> 12.5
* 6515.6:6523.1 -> 12.8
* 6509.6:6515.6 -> 13.5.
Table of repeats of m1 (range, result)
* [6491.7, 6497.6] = 13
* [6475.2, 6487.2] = 11.4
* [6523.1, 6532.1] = 12.7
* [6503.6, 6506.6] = 14.4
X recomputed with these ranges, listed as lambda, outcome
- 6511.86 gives 13.1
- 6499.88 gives 13.1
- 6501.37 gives 13.6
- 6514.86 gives 12.8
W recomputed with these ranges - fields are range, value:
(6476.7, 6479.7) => 12.2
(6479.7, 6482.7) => 11.5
